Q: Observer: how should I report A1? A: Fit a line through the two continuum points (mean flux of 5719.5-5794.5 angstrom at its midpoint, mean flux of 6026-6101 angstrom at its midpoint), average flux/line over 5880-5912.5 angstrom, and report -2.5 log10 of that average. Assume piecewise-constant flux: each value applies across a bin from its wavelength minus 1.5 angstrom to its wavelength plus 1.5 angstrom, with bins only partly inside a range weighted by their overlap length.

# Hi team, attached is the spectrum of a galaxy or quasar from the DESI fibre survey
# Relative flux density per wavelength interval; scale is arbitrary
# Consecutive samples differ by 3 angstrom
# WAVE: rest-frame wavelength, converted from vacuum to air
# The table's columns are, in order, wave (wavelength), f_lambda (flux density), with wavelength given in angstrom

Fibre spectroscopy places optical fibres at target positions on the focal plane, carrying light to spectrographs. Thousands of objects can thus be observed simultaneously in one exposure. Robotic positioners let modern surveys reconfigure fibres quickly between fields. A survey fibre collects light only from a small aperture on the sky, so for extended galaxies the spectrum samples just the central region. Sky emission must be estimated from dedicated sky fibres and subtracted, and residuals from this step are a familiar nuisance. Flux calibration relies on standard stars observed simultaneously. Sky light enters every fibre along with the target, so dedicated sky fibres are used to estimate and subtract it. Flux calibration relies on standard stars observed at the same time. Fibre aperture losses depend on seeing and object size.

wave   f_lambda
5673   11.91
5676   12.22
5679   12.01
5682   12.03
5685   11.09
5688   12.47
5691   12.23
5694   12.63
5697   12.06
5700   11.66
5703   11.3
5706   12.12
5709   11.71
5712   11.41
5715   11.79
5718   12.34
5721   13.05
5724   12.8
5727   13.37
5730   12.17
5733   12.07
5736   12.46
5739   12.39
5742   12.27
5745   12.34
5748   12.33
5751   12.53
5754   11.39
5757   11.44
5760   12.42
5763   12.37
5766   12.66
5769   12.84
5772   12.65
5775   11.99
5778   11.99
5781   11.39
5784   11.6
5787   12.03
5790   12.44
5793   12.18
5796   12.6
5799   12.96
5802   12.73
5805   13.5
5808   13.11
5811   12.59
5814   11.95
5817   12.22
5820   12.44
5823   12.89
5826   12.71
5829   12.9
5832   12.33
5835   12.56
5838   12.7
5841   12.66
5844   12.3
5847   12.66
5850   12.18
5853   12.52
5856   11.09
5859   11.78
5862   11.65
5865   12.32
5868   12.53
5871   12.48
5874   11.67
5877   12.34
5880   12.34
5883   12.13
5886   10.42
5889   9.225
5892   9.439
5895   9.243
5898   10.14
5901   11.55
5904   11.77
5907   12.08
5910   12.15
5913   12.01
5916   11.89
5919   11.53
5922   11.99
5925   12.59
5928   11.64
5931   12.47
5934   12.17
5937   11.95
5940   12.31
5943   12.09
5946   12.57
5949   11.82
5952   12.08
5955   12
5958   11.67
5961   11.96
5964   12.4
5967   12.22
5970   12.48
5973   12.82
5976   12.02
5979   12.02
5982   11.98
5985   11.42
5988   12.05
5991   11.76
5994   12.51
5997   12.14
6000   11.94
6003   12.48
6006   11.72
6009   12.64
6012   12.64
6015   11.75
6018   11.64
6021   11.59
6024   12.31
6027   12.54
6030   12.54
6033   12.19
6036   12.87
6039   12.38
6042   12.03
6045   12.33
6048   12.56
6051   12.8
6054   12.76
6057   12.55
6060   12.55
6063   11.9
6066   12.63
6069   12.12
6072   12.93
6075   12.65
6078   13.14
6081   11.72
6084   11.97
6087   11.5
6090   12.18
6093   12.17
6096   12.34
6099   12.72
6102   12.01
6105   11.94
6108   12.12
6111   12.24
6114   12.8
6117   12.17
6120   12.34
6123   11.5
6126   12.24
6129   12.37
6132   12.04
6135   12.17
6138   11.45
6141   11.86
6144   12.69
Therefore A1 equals 0.13 mag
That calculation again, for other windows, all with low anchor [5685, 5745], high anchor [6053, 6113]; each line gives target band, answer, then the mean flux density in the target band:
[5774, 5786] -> 0.04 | 11.7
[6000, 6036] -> 0.01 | 12.2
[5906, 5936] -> 0.02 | 12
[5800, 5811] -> -0.07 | 13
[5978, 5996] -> 0.03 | 12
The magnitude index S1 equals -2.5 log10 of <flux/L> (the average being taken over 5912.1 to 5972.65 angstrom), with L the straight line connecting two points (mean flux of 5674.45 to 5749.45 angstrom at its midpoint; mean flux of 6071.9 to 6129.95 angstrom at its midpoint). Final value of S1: 0.01 mag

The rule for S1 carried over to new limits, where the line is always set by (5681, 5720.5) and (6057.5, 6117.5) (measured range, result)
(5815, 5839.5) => -0.046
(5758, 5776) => -0.042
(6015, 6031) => 0.014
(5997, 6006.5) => 0.011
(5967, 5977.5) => -0.019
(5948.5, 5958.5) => 0.023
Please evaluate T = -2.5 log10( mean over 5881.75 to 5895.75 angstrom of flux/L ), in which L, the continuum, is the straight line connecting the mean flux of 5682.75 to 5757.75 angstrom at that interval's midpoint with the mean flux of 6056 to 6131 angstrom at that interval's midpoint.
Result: 0.205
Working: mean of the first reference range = 12.1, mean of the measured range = 10.1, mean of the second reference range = 12.3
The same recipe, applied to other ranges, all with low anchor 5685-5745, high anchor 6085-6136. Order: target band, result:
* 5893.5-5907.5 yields 0.123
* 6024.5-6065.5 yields -0.026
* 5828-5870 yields -0.009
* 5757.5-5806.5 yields -0.016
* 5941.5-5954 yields 0.004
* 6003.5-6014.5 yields -0.011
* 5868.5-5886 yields 0.011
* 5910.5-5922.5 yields 0.028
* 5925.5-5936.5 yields 0.005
